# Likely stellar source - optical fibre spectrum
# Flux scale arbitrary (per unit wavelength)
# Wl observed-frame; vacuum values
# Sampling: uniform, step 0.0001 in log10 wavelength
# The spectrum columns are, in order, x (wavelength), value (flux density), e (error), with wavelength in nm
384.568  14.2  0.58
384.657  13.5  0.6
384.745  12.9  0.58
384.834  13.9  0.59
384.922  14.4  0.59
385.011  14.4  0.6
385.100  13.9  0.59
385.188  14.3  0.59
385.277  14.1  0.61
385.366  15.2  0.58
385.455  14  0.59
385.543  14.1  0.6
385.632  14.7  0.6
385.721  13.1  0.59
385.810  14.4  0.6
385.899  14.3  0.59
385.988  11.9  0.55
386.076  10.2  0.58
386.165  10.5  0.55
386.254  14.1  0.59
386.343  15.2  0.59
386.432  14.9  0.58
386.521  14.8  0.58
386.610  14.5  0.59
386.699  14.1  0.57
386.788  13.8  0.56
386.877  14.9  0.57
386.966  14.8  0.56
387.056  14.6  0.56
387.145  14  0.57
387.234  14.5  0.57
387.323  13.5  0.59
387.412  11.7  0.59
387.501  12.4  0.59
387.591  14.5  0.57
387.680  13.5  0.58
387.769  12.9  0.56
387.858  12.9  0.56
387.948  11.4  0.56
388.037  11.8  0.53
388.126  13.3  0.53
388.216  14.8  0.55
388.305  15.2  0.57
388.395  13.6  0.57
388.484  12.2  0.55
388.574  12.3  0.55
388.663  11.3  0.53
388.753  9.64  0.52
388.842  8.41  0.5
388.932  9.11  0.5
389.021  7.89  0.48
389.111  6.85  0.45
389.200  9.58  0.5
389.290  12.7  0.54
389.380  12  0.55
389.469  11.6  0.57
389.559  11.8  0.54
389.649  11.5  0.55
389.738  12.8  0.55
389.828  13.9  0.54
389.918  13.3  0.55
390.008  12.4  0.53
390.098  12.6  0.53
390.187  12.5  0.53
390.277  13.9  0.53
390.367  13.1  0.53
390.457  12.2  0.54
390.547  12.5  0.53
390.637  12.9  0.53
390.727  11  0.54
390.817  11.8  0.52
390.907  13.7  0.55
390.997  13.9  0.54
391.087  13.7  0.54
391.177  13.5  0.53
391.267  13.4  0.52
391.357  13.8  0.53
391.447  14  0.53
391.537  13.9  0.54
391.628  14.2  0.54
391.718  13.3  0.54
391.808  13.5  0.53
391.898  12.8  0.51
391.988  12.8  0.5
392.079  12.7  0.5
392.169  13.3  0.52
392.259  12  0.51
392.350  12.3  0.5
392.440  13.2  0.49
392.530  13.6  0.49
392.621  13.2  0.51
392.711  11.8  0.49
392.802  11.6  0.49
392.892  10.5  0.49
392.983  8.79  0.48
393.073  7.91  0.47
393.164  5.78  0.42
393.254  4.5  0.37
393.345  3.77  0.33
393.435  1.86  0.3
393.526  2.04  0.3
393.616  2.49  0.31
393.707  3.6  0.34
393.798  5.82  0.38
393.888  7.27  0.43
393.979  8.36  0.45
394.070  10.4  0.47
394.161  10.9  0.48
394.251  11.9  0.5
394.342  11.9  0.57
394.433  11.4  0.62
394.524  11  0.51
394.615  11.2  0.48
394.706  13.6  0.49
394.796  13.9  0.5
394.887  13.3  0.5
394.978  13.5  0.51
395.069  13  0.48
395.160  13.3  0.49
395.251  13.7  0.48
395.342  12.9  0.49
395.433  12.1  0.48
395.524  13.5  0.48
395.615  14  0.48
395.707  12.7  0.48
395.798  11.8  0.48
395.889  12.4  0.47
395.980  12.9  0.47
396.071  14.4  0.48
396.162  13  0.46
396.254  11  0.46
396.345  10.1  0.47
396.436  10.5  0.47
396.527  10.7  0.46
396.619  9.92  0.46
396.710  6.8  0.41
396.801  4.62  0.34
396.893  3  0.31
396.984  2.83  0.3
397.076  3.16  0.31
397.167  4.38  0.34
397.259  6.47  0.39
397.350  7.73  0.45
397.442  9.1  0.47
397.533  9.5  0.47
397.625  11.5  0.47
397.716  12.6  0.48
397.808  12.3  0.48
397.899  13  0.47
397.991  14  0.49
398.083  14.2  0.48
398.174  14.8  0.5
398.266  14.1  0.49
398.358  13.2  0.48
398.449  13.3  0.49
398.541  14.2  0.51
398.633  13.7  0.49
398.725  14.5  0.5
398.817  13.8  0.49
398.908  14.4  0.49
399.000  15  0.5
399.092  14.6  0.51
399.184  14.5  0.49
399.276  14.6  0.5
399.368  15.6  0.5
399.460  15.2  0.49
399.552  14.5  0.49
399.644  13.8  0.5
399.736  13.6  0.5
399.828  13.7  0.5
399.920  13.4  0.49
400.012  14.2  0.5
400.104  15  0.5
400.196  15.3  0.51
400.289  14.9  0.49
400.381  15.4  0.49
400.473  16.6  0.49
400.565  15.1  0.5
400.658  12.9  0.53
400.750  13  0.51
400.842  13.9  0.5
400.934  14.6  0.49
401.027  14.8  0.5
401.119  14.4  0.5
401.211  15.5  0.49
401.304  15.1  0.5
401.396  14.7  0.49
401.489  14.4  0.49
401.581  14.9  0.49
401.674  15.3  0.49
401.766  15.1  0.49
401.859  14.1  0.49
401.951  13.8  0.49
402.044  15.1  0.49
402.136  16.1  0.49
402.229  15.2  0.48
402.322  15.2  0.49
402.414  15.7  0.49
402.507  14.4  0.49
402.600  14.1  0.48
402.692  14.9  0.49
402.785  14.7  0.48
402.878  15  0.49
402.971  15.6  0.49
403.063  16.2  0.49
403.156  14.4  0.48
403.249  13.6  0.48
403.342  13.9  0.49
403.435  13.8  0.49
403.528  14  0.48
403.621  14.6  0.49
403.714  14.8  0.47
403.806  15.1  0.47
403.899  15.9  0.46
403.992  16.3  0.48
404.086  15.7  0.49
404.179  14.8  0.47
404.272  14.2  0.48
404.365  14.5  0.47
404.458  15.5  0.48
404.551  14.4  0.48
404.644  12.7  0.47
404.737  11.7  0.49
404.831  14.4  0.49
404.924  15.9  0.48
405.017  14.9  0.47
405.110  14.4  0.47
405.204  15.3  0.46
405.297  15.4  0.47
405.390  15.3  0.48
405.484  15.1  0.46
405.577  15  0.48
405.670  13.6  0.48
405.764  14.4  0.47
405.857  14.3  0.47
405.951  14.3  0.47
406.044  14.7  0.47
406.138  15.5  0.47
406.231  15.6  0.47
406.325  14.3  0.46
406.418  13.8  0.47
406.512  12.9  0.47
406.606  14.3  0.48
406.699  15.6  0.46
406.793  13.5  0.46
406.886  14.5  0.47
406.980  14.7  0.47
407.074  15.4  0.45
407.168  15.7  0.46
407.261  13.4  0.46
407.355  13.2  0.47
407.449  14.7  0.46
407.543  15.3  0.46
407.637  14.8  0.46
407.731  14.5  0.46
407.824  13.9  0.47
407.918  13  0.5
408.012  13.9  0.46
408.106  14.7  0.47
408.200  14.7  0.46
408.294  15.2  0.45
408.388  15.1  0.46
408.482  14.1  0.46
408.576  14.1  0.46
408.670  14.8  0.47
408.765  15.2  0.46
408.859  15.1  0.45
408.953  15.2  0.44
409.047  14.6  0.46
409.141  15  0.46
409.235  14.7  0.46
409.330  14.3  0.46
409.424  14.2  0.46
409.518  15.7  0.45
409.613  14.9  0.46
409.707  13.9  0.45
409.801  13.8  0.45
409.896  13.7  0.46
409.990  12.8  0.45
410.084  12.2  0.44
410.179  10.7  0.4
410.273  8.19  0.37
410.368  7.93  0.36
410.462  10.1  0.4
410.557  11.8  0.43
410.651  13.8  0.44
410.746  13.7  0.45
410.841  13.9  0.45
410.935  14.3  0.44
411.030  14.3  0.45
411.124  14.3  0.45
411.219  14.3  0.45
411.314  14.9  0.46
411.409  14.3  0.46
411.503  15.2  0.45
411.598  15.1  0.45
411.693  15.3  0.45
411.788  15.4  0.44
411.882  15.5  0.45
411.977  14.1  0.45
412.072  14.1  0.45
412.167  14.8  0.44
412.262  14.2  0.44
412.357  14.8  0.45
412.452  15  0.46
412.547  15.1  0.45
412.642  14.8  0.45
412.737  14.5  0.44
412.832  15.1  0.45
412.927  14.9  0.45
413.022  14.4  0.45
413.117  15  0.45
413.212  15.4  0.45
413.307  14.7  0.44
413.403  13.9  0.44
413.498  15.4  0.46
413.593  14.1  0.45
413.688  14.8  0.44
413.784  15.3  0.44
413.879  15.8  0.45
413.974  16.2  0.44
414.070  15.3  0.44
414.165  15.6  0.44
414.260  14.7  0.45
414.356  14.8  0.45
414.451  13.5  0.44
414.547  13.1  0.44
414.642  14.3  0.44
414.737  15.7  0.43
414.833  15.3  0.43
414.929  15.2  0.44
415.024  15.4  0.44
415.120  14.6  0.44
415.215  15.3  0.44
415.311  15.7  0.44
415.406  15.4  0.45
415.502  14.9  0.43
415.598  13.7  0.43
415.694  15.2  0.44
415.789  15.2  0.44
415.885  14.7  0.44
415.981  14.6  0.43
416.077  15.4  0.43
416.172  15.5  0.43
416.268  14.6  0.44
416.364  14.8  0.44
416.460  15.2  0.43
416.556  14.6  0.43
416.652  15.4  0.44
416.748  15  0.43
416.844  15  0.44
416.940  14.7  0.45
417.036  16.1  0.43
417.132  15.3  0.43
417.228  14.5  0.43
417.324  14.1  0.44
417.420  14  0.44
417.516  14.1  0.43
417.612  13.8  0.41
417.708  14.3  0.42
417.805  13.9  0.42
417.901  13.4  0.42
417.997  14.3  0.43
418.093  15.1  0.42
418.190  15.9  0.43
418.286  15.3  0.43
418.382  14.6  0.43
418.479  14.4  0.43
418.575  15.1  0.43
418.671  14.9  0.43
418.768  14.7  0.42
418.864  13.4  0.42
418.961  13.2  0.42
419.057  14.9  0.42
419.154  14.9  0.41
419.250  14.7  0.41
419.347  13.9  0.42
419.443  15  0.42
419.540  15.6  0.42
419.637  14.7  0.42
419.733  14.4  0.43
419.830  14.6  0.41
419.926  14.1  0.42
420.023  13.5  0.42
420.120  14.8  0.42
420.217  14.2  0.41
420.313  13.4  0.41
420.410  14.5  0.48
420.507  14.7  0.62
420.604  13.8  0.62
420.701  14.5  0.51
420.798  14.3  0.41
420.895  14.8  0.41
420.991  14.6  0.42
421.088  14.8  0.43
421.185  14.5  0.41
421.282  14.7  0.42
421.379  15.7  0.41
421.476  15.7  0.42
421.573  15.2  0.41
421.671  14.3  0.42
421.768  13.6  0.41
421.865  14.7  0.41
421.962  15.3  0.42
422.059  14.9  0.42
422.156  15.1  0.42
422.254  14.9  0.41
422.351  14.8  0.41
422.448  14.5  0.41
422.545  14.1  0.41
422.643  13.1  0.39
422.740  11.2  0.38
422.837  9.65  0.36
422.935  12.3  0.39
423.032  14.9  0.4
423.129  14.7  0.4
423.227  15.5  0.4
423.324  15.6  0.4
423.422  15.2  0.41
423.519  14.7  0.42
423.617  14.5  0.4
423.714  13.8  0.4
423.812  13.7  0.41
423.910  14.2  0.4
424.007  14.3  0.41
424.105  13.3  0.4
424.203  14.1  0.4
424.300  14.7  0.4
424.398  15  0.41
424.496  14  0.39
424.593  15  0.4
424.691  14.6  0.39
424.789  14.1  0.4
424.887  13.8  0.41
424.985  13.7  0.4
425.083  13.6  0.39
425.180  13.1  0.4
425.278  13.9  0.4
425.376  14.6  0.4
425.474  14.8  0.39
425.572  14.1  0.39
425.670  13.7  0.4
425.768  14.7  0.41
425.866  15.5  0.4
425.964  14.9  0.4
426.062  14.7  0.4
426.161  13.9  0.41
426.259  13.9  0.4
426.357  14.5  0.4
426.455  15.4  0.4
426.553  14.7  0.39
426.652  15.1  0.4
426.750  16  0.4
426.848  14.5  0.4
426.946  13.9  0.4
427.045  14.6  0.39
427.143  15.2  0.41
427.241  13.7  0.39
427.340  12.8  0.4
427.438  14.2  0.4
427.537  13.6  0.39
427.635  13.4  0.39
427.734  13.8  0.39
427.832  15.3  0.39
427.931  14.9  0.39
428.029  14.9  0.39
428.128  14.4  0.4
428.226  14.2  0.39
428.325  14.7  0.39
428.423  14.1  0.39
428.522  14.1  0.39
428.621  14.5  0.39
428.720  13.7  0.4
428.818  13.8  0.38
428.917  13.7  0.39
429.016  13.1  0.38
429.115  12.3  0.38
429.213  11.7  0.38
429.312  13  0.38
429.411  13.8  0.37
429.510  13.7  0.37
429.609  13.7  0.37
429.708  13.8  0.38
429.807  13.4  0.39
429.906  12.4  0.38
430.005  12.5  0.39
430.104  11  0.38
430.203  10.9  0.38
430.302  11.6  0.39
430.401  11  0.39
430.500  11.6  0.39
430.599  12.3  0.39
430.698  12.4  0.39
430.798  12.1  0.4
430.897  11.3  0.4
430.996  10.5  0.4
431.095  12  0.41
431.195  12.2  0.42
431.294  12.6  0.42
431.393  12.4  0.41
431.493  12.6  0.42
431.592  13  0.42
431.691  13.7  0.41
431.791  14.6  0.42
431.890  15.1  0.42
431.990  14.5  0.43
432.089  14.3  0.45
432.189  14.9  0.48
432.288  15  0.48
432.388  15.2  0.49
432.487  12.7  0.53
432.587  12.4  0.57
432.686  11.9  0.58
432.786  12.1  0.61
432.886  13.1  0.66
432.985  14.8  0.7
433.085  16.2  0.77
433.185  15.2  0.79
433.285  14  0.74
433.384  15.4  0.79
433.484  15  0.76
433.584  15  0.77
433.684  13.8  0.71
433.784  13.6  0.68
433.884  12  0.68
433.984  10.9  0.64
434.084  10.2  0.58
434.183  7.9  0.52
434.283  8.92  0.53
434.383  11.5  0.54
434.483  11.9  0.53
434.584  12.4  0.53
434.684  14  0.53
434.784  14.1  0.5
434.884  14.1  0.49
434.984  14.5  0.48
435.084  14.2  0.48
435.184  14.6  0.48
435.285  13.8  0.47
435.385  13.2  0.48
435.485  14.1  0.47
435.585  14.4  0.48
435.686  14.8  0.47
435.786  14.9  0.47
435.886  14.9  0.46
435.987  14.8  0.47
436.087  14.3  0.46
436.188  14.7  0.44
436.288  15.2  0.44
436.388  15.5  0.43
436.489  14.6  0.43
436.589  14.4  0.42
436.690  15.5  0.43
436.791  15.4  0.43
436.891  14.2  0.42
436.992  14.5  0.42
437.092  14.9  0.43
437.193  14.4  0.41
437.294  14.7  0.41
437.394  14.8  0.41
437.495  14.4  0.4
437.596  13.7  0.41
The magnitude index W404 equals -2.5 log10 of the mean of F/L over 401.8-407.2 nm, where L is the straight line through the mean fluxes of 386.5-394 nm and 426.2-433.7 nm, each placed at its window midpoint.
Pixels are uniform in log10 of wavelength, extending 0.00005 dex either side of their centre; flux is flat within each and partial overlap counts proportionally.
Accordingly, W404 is -0.19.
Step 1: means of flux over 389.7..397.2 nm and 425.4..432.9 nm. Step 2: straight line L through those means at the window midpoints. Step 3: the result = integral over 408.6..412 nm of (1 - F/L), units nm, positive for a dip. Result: -0.46 nm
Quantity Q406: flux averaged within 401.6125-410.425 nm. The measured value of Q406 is 14.4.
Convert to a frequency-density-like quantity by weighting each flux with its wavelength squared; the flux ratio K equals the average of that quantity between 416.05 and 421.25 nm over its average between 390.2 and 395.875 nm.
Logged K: 1.46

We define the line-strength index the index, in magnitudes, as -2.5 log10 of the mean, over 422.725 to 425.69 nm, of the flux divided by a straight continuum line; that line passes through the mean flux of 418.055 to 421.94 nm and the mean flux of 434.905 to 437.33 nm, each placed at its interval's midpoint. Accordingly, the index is 0.04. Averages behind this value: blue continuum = 14.6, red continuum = 14.6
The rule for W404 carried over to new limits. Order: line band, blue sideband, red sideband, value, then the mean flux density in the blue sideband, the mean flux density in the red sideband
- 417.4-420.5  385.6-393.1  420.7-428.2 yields -0.03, 12.7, 14.3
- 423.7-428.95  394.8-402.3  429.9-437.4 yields -0.08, 12.8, 13.4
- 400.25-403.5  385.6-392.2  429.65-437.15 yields -0.14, 12.8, 13.4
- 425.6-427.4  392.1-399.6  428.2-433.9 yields -0.12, 10.9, 13.3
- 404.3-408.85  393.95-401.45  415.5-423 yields -0.10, 12.4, 14.5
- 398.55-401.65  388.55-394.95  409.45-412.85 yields -0.19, 11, 13.8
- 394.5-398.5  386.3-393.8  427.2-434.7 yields 0.08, 11.8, 13.1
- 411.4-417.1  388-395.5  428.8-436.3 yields -0.21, 11.3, 13.2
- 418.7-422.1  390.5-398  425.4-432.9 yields -0.13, 10.7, 13.6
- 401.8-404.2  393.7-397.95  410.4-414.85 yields -0.22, 10.4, 14.5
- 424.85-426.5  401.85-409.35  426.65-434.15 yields -0.05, 14.6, 13.4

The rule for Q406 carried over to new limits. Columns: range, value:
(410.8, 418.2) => 14.8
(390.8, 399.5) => 11.3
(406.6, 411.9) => 14.1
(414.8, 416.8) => 15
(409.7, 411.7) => 13.1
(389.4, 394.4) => 11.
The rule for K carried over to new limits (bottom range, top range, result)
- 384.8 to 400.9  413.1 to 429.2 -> 1.37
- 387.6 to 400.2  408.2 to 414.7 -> 1.34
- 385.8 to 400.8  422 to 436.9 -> 1.37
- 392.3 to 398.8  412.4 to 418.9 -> 1.57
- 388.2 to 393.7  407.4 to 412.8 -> 1.37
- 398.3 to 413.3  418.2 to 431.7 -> 1.06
